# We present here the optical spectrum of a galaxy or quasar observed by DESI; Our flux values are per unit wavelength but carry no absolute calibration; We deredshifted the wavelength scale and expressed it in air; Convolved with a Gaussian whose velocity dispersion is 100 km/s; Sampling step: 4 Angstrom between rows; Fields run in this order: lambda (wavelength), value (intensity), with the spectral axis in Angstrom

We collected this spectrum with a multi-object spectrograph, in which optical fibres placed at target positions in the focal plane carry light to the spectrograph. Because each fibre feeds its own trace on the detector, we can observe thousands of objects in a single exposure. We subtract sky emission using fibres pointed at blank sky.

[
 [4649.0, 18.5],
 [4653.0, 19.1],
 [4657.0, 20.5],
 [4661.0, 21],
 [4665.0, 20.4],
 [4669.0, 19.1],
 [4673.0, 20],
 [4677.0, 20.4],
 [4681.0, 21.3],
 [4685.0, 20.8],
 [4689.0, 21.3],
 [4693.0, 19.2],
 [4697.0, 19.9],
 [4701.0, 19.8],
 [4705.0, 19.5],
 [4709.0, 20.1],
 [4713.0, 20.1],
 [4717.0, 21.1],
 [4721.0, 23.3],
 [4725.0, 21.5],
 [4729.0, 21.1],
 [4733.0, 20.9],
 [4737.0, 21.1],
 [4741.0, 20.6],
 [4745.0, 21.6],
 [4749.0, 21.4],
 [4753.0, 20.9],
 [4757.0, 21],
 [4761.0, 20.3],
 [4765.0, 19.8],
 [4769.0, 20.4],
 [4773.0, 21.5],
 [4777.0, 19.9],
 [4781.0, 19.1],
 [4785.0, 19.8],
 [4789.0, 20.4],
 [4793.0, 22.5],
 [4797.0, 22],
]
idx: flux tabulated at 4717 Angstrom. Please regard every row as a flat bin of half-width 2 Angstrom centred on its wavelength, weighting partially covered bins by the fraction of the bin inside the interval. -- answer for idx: 21.1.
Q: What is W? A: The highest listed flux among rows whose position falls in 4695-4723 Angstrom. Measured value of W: 23.3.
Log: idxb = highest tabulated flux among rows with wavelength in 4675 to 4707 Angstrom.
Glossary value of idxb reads 21.3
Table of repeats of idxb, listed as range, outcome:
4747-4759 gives 21.4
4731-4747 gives 21.6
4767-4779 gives 21.5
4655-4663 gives 21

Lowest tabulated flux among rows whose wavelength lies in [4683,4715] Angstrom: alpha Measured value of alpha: 19.2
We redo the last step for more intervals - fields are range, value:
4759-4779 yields 19.8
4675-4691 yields 20.4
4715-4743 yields 20.6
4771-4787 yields 19.1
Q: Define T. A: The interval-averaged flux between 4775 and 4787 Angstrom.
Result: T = 19.6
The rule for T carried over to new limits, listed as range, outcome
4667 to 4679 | 19.8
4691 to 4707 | 19.6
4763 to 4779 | 20.4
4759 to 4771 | 20.2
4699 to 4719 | 20.1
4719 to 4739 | 21.6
